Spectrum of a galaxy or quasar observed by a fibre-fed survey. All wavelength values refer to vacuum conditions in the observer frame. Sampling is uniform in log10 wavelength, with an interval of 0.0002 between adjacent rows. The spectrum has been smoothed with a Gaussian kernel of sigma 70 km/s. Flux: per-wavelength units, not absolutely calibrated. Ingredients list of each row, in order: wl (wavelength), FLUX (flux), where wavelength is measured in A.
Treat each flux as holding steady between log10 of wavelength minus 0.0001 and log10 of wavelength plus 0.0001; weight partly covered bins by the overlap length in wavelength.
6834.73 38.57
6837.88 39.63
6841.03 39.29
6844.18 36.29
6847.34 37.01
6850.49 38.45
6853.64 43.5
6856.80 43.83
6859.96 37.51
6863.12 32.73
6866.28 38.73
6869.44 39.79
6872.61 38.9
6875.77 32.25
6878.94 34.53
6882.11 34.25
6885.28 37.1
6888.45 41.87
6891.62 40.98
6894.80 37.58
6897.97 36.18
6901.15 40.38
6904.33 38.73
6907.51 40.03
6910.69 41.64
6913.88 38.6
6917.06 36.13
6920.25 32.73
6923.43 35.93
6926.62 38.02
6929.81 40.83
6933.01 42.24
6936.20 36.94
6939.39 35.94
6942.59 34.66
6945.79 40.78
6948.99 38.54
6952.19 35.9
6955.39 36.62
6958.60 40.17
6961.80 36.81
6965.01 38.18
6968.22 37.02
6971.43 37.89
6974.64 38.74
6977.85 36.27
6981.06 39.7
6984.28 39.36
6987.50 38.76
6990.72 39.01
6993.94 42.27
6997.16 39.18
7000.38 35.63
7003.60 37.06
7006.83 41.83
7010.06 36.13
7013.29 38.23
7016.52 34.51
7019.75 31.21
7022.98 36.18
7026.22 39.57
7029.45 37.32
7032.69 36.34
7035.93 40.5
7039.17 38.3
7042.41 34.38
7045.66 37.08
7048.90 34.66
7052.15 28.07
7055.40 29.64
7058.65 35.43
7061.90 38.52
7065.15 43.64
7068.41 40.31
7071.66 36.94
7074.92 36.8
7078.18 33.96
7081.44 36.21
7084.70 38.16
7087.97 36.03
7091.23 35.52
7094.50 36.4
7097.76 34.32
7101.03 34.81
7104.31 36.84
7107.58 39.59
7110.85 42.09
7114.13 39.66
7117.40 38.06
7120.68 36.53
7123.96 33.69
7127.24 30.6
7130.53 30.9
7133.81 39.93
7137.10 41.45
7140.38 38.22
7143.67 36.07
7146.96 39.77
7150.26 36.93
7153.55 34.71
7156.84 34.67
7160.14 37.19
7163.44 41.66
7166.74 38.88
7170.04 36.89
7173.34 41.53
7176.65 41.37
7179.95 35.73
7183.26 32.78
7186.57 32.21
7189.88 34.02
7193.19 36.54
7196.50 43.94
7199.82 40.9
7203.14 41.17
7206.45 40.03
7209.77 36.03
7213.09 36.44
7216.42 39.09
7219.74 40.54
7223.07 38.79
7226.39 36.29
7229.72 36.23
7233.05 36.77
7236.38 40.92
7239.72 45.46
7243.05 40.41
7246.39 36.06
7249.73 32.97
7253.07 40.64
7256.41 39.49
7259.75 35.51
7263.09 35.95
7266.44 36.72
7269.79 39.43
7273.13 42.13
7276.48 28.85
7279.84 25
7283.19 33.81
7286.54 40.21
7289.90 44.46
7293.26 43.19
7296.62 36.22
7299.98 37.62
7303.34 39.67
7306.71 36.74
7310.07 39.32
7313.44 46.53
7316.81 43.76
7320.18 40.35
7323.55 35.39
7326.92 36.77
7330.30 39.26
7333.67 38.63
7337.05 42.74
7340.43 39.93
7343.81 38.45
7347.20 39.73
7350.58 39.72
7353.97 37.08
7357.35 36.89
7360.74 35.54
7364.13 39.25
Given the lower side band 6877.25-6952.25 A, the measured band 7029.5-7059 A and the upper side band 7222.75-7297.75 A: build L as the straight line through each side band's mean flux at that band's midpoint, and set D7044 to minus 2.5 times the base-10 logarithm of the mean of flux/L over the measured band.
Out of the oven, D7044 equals 0.08 mag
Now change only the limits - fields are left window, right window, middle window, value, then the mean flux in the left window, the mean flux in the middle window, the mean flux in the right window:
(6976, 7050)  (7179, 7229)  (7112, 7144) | 0.03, 37.6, 36.6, 37.6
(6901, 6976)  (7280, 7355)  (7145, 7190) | 0.05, 38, 37.1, 39.3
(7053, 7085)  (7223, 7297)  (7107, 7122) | -0.07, 36.7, 39.2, 37.6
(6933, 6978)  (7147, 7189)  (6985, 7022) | 0.00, 37.7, 37.6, 37.1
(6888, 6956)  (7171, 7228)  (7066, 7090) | 0.03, 38.2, 37.1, 38.1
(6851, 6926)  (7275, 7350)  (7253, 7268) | 0.03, 38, 37.4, 38.5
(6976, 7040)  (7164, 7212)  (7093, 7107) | 0.06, 37.9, 35.9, 38.1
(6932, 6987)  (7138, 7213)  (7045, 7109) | 0.05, 38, 36.1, 37.8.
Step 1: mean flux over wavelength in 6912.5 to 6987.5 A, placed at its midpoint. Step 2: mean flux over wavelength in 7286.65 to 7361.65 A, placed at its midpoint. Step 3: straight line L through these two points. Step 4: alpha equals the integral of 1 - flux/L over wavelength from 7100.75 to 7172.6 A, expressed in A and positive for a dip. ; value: 2.41 A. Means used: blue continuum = 37.8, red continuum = 39.5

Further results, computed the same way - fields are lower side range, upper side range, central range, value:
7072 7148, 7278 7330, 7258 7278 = 0.9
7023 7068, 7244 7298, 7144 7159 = 0.1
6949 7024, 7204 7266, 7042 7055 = 1.6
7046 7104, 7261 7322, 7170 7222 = -1.2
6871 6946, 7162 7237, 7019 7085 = 2.7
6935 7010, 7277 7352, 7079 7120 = 1.2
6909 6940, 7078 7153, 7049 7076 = 0.8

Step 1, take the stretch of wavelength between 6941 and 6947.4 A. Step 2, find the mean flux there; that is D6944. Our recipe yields 37.7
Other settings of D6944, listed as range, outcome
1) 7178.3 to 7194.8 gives 34.3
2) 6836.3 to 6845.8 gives 38.4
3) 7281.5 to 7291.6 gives 39.5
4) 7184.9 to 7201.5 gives 37.5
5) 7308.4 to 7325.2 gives 41.1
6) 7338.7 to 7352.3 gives 39.4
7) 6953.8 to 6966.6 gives 37.9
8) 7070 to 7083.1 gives 36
